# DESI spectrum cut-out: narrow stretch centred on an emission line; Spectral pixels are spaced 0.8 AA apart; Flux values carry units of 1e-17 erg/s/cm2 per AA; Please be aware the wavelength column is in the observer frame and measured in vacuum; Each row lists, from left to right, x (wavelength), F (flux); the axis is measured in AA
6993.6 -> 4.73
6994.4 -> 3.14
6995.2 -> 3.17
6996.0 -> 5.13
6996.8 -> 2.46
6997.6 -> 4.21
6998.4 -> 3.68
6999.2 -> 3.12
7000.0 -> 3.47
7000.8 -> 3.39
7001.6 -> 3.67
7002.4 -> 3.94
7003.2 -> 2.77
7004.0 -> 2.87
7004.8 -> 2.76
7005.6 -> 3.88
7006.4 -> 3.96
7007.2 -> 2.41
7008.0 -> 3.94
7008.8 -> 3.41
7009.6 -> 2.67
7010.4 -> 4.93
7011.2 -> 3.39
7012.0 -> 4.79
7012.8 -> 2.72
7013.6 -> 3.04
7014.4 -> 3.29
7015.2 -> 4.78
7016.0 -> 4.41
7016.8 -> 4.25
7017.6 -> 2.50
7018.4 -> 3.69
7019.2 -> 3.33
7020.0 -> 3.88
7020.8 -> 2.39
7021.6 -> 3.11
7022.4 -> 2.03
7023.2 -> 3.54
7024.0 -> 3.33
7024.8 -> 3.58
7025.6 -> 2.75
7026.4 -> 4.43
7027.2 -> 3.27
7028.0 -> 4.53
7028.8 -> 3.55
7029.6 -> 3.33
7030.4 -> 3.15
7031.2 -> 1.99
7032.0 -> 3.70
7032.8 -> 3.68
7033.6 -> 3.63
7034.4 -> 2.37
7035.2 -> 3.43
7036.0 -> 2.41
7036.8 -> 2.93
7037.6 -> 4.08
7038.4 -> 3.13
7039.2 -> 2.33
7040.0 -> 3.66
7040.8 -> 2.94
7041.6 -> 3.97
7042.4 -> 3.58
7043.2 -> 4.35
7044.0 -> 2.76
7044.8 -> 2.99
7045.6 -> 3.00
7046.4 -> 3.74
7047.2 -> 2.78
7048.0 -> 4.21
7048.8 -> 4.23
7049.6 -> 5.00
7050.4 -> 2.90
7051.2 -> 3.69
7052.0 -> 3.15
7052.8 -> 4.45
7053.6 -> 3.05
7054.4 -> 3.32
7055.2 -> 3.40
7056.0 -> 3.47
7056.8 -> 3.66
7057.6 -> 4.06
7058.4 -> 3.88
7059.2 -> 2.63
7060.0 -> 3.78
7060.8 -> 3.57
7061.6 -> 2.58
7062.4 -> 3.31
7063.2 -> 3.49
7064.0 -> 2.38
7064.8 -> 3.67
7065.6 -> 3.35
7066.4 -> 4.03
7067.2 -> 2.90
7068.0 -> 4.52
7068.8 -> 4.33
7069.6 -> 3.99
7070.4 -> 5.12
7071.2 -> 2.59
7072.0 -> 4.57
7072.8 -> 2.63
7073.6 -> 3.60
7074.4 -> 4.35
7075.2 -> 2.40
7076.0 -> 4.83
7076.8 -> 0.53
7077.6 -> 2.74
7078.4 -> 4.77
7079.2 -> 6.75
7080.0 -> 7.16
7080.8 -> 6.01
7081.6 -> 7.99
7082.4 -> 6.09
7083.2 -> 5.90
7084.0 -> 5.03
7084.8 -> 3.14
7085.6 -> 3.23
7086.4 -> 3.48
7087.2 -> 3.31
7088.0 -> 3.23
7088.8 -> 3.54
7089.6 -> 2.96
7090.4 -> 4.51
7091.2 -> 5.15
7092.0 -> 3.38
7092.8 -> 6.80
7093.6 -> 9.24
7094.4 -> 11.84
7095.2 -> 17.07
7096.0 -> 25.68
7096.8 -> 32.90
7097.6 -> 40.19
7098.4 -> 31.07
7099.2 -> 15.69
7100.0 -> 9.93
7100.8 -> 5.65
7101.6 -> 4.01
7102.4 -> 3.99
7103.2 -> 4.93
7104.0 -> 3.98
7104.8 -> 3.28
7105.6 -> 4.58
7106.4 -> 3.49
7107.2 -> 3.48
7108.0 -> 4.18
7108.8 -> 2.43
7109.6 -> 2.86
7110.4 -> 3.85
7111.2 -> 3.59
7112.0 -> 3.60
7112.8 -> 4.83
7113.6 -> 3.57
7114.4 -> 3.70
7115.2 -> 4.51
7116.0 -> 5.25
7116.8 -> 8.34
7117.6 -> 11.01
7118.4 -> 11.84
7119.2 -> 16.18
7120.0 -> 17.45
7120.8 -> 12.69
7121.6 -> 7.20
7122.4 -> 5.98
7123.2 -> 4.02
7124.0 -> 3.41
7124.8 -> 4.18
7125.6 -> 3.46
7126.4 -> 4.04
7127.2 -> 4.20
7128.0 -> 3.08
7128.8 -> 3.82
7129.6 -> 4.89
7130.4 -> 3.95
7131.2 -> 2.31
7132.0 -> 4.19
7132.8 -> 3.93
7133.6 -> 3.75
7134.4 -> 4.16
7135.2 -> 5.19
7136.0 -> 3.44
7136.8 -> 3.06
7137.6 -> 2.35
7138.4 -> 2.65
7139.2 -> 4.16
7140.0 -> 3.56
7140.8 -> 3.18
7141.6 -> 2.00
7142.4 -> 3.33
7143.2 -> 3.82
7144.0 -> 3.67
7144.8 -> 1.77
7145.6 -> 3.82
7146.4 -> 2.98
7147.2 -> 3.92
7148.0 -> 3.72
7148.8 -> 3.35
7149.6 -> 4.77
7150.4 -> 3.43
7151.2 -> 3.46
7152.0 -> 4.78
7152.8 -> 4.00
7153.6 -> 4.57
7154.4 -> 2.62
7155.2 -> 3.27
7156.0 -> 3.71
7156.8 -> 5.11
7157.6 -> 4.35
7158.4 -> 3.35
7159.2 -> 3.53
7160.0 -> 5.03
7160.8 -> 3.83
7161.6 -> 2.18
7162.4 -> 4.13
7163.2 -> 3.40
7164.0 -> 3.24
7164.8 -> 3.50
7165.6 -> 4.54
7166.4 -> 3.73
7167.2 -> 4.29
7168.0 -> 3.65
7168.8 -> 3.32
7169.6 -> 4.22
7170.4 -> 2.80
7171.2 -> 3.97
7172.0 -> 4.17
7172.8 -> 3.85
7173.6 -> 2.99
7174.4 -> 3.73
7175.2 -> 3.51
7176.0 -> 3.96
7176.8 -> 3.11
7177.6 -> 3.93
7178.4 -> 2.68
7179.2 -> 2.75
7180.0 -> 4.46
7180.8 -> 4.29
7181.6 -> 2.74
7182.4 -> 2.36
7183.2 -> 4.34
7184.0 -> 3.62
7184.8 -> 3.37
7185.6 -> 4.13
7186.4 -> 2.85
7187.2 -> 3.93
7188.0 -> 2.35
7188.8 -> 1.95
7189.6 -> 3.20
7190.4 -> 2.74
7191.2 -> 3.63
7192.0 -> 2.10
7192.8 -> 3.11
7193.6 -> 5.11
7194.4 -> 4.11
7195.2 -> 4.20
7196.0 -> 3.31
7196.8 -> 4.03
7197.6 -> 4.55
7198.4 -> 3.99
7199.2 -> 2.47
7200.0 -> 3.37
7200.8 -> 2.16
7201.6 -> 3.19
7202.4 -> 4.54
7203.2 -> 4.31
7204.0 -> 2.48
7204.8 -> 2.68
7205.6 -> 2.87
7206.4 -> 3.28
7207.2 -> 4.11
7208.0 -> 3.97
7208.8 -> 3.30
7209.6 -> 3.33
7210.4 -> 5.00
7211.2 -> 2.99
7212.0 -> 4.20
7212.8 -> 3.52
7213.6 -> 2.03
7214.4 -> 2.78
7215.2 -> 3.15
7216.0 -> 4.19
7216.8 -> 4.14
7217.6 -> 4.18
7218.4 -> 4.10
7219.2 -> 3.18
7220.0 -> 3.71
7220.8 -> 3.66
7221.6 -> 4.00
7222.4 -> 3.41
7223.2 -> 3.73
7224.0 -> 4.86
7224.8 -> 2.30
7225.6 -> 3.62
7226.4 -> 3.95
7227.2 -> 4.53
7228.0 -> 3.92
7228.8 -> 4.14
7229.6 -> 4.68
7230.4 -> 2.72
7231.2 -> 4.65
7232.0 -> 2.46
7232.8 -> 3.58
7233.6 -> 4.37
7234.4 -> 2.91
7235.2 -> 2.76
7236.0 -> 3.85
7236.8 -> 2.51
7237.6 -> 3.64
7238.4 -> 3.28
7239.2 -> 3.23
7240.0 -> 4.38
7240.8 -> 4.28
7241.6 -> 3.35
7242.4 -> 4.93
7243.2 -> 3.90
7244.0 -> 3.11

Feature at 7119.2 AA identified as [N II]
